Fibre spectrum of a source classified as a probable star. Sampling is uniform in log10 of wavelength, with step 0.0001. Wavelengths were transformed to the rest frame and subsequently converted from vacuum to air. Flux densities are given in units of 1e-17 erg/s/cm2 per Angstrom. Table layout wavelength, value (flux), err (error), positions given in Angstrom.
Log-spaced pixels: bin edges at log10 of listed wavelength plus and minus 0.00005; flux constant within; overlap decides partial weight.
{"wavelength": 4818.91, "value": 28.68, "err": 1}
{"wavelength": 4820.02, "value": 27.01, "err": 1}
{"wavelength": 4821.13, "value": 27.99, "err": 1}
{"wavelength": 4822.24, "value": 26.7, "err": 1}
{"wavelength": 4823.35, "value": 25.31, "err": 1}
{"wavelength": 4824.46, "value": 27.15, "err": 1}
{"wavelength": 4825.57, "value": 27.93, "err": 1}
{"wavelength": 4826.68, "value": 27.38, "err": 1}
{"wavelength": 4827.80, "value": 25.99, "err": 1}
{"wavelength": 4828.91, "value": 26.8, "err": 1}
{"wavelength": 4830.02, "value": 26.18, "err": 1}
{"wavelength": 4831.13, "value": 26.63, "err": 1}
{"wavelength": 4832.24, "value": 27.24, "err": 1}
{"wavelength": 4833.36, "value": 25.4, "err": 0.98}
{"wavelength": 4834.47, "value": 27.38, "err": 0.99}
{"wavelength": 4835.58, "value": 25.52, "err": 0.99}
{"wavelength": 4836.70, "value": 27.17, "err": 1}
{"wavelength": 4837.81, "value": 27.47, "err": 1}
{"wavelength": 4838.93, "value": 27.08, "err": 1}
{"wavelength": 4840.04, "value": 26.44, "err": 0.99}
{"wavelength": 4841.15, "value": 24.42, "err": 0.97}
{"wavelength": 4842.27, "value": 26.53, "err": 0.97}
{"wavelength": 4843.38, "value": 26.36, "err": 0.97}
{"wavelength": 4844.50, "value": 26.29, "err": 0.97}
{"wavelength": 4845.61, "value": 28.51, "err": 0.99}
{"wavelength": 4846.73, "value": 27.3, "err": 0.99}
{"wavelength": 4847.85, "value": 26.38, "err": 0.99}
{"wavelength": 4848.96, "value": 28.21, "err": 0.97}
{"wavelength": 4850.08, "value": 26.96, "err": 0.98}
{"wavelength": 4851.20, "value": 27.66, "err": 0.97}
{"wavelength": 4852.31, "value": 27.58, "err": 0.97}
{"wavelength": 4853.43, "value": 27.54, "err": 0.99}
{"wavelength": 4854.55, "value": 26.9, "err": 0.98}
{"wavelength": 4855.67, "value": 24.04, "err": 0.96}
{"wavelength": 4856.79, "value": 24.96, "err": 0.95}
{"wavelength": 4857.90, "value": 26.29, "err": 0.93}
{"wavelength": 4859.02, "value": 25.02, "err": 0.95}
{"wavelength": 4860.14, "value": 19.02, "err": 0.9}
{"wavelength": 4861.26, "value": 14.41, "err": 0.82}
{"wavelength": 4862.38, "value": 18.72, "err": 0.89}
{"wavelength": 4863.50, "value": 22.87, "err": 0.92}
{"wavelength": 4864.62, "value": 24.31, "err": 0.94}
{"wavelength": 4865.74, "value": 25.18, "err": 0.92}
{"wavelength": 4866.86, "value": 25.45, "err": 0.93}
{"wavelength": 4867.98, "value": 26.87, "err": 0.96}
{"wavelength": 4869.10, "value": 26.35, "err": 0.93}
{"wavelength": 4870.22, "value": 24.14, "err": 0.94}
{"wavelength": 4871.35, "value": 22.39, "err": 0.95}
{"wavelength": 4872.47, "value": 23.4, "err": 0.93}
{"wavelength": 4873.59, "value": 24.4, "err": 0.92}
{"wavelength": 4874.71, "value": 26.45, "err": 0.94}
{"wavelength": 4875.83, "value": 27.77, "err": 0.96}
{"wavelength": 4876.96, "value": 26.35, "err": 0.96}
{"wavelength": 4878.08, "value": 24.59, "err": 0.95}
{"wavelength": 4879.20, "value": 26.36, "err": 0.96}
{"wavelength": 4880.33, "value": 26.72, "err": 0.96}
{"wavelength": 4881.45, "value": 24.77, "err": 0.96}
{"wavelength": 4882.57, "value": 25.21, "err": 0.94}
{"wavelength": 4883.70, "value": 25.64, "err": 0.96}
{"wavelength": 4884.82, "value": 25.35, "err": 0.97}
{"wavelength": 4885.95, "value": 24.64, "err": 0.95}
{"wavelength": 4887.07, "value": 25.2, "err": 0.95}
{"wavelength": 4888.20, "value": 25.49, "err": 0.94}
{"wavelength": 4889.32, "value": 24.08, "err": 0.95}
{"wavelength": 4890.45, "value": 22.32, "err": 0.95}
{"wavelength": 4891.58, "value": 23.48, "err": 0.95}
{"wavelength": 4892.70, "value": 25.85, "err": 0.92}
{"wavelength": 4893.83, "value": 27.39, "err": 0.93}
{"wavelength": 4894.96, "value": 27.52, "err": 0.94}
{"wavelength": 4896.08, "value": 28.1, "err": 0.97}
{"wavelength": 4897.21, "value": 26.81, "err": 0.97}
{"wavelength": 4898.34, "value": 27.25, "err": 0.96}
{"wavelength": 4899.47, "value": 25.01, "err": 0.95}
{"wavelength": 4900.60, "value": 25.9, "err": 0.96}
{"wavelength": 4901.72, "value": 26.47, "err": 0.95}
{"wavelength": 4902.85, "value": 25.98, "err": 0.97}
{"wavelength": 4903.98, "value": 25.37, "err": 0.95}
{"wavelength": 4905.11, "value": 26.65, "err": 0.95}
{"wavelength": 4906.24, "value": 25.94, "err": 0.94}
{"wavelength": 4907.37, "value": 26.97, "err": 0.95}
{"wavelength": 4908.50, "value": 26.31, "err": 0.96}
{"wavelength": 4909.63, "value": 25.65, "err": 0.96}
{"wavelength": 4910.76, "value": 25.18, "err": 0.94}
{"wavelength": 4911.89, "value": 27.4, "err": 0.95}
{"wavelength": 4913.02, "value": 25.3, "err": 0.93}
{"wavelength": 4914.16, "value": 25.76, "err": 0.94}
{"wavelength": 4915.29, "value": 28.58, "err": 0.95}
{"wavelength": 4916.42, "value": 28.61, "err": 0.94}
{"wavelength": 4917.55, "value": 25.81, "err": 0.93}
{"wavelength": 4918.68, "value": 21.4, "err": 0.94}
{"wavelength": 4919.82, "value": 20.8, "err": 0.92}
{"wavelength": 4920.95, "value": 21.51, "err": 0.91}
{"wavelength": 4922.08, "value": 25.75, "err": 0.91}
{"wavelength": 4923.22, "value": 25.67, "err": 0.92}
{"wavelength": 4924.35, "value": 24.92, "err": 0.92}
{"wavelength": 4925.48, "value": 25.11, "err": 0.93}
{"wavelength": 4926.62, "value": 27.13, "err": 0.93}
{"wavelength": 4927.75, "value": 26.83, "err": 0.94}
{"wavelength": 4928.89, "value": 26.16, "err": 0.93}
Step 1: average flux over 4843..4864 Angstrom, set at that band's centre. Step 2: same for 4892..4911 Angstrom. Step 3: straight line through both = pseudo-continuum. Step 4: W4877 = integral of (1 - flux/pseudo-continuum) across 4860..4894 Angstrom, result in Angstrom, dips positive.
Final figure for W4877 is 1.70 Angstrom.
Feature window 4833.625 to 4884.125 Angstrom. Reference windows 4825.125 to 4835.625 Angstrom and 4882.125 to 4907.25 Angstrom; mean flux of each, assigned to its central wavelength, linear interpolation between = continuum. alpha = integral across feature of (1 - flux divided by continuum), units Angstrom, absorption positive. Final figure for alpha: 1.7 Angstrom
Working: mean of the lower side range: 26.7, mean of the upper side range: 25.7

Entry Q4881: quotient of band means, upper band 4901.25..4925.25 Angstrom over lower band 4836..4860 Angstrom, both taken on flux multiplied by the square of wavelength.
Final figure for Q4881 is 1.0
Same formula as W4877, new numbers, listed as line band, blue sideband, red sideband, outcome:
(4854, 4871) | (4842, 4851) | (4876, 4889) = 1.8 Angstrom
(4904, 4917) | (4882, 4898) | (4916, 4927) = -0.8 Angstrom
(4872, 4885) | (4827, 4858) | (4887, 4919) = 0.3 Angstrom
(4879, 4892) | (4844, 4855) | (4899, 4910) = 0.8 Angstrom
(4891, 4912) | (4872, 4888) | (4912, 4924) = -0.9 Angstrom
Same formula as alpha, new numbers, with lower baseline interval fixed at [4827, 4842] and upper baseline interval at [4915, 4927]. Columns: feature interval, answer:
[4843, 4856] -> -0.4 Angstrom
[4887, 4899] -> -0.2 Angstrom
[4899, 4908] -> -0.3 Angstrom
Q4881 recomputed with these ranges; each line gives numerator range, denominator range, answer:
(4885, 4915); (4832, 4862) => 1.03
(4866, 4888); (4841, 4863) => 1.02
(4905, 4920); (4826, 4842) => 1.01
